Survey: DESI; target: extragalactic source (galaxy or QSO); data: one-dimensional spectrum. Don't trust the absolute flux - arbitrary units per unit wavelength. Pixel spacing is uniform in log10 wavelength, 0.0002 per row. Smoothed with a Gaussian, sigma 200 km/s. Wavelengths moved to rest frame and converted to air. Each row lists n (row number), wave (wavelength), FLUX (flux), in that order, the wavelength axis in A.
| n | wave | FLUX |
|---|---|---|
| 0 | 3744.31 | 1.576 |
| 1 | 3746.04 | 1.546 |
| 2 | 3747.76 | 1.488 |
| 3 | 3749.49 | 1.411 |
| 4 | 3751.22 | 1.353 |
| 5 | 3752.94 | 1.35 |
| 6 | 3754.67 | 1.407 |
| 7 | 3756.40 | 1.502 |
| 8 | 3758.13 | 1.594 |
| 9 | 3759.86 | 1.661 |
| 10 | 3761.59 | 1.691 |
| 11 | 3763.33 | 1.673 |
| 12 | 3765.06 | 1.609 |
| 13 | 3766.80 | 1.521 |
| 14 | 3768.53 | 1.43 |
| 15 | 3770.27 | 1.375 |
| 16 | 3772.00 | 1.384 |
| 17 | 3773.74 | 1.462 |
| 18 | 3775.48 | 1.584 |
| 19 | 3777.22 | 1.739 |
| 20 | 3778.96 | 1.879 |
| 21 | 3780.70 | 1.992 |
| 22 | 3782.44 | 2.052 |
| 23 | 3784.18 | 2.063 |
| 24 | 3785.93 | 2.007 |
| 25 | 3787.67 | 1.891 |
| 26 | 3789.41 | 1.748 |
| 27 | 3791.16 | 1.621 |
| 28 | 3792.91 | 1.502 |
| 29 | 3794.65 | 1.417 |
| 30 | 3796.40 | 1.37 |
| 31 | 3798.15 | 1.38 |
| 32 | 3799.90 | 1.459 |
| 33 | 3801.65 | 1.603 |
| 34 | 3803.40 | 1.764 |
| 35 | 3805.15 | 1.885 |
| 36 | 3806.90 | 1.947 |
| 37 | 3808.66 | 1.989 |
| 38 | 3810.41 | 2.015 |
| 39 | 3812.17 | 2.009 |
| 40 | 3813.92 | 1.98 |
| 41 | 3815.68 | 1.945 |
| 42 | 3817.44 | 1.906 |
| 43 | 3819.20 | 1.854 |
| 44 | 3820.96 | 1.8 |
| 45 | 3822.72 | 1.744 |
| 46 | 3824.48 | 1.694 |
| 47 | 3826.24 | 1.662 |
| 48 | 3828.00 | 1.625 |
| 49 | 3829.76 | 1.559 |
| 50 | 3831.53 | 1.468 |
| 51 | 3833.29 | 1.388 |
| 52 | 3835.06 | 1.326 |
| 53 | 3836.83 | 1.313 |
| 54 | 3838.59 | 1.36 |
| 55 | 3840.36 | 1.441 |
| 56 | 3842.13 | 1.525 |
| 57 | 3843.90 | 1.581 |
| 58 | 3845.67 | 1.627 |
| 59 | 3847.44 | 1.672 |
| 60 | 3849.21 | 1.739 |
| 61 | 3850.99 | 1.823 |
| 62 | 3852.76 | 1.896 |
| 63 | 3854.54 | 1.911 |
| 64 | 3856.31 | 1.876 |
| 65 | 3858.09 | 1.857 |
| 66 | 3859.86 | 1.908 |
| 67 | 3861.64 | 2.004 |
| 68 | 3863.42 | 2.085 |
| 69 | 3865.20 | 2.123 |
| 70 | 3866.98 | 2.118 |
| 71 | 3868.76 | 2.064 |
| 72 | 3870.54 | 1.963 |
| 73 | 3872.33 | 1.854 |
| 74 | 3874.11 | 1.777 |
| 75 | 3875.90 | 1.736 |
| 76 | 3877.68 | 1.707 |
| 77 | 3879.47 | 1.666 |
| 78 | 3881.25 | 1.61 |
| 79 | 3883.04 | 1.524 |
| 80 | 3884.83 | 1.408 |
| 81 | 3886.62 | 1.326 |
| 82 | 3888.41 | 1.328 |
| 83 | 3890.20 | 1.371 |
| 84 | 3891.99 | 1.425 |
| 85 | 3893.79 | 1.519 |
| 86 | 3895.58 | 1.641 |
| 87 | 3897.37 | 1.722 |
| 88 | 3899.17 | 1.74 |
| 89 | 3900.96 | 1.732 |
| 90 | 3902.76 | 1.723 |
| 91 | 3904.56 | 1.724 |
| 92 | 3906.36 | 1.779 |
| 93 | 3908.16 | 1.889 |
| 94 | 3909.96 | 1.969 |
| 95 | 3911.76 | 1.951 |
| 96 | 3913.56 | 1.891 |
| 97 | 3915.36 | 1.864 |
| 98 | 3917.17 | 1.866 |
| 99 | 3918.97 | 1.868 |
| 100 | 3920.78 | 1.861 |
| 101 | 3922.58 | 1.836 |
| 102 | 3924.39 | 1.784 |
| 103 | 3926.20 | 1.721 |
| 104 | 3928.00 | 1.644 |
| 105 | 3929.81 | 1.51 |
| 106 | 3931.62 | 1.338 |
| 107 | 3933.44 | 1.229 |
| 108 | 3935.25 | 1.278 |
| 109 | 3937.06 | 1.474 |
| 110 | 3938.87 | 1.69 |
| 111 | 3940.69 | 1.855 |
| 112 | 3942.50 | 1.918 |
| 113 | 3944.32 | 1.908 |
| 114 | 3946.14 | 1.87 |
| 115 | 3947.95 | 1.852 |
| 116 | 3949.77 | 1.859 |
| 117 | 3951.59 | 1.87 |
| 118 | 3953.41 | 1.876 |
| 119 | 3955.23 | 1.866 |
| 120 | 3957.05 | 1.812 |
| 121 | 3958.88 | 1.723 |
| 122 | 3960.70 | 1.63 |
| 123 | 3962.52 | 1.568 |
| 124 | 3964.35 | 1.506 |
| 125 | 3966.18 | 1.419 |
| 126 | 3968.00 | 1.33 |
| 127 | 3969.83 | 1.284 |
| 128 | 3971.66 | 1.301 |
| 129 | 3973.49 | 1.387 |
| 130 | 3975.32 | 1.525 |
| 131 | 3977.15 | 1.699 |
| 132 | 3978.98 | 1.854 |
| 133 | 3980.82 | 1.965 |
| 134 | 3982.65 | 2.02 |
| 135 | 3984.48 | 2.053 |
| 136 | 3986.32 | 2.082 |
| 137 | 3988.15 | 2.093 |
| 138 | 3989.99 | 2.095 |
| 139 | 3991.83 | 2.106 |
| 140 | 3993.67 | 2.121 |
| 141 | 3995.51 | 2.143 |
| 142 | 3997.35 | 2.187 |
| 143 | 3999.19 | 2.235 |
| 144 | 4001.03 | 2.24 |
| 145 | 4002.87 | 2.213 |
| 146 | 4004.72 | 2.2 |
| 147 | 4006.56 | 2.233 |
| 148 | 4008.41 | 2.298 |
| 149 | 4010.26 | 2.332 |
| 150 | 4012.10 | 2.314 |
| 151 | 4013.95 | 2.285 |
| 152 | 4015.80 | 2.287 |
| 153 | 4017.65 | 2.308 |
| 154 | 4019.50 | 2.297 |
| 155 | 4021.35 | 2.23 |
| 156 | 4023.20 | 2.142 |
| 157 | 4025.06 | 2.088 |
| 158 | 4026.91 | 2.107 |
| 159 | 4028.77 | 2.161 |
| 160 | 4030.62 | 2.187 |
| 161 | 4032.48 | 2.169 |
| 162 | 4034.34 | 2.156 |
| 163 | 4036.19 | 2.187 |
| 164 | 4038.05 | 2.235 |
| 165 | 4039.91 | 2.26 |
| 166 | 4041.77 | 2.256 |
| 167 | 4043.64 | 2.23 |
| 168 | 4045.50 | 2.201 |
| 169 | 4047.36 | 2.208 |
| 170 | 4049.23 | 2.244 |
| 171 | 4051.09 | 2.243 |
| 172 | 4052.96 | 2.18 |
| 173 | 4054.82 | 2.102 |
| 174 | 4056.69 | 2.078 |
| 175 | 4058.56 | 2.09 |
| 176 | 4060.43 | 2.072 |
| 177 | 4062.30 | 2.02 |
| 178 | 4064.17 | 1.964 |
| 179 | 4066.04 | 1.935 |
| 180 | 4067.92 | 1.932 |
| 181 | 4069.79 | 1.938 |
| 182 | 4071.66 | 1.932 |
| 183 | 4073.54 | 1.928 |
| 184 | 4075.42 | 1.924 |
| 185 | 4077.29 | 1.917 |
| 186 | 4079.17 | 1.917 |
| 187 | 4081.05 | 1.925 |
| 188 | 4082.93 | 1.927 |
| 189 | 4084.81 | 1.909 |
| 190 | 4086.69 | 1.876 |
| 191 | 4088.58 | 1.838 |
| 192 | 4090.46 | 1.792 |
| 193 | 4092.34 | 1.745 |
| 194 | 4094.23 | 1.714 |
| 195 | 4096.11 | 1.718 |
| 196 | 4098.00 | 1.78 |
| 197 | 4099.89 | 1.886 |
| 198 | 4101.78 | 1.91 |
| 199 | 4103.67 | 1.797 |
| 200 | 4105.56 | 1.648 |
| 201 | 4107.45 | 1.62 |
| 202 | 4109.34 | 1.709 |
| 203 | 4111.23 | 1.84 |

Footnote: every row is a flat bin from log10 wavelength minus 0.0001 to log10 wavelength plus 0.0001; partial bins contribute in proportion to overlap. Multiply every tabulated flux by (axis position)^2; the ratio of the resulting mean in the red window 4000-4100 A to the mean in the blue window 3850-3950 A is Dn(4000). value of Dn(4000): 1.28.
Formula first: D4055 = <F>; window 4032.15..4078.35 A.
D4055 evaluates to 2.09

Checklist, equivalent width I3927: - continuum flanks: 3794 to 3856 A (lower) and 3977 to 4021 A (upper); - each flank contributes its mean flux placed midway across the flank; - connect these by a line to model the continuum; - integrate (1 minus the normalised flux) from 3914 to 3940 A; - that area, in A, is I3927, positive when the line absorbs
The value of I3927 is 4.2 A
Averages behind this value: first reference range 1.68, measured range 1.65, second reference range 2.16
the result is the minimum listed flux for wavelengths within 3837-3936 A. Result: 1.229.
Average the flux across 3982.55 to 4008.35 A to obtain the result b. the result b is 2.15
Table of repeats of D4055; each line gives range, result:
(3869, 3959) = 1.71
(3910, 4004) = 1.79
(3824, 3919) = 1.71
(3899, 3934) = 1.75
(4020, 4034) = 2.16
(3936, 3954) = 1.81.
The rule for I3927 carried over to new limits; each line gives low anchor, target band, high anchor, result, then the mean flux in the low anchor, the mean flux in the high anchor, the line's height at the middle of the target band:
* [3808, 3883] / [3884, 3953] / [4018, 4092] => 6.6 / 1.76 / 2.07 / 1.87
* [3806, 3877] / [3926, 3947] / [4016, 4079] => 3.5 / 1.78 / 2.12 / 1.94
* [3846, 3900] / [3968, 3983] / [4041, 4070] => 2.7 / 1.74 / 2.11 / 1.95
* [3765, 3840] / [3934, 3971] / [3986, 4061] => 6.5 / 1.68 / 2.19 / 2.03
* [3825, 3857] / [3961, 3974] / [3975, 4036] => 3.9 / 1.6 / 2.14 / 2.02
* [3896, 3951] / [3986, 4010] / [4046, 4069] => -3.0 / 1.74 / 2.09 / 1.94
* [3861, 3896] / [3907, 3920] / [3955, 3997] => -1.2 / 1.71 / 1.77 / 1.73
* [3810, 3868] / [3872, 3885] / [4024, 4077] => 1.1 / 1.75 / 2.11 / 1.82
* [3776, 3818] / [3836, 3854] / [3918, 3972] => 1.5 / 1.8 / 1.66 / 1.75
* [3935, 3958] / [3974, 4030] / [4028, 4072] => -4.3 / 1.79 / 2.13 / 1.97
